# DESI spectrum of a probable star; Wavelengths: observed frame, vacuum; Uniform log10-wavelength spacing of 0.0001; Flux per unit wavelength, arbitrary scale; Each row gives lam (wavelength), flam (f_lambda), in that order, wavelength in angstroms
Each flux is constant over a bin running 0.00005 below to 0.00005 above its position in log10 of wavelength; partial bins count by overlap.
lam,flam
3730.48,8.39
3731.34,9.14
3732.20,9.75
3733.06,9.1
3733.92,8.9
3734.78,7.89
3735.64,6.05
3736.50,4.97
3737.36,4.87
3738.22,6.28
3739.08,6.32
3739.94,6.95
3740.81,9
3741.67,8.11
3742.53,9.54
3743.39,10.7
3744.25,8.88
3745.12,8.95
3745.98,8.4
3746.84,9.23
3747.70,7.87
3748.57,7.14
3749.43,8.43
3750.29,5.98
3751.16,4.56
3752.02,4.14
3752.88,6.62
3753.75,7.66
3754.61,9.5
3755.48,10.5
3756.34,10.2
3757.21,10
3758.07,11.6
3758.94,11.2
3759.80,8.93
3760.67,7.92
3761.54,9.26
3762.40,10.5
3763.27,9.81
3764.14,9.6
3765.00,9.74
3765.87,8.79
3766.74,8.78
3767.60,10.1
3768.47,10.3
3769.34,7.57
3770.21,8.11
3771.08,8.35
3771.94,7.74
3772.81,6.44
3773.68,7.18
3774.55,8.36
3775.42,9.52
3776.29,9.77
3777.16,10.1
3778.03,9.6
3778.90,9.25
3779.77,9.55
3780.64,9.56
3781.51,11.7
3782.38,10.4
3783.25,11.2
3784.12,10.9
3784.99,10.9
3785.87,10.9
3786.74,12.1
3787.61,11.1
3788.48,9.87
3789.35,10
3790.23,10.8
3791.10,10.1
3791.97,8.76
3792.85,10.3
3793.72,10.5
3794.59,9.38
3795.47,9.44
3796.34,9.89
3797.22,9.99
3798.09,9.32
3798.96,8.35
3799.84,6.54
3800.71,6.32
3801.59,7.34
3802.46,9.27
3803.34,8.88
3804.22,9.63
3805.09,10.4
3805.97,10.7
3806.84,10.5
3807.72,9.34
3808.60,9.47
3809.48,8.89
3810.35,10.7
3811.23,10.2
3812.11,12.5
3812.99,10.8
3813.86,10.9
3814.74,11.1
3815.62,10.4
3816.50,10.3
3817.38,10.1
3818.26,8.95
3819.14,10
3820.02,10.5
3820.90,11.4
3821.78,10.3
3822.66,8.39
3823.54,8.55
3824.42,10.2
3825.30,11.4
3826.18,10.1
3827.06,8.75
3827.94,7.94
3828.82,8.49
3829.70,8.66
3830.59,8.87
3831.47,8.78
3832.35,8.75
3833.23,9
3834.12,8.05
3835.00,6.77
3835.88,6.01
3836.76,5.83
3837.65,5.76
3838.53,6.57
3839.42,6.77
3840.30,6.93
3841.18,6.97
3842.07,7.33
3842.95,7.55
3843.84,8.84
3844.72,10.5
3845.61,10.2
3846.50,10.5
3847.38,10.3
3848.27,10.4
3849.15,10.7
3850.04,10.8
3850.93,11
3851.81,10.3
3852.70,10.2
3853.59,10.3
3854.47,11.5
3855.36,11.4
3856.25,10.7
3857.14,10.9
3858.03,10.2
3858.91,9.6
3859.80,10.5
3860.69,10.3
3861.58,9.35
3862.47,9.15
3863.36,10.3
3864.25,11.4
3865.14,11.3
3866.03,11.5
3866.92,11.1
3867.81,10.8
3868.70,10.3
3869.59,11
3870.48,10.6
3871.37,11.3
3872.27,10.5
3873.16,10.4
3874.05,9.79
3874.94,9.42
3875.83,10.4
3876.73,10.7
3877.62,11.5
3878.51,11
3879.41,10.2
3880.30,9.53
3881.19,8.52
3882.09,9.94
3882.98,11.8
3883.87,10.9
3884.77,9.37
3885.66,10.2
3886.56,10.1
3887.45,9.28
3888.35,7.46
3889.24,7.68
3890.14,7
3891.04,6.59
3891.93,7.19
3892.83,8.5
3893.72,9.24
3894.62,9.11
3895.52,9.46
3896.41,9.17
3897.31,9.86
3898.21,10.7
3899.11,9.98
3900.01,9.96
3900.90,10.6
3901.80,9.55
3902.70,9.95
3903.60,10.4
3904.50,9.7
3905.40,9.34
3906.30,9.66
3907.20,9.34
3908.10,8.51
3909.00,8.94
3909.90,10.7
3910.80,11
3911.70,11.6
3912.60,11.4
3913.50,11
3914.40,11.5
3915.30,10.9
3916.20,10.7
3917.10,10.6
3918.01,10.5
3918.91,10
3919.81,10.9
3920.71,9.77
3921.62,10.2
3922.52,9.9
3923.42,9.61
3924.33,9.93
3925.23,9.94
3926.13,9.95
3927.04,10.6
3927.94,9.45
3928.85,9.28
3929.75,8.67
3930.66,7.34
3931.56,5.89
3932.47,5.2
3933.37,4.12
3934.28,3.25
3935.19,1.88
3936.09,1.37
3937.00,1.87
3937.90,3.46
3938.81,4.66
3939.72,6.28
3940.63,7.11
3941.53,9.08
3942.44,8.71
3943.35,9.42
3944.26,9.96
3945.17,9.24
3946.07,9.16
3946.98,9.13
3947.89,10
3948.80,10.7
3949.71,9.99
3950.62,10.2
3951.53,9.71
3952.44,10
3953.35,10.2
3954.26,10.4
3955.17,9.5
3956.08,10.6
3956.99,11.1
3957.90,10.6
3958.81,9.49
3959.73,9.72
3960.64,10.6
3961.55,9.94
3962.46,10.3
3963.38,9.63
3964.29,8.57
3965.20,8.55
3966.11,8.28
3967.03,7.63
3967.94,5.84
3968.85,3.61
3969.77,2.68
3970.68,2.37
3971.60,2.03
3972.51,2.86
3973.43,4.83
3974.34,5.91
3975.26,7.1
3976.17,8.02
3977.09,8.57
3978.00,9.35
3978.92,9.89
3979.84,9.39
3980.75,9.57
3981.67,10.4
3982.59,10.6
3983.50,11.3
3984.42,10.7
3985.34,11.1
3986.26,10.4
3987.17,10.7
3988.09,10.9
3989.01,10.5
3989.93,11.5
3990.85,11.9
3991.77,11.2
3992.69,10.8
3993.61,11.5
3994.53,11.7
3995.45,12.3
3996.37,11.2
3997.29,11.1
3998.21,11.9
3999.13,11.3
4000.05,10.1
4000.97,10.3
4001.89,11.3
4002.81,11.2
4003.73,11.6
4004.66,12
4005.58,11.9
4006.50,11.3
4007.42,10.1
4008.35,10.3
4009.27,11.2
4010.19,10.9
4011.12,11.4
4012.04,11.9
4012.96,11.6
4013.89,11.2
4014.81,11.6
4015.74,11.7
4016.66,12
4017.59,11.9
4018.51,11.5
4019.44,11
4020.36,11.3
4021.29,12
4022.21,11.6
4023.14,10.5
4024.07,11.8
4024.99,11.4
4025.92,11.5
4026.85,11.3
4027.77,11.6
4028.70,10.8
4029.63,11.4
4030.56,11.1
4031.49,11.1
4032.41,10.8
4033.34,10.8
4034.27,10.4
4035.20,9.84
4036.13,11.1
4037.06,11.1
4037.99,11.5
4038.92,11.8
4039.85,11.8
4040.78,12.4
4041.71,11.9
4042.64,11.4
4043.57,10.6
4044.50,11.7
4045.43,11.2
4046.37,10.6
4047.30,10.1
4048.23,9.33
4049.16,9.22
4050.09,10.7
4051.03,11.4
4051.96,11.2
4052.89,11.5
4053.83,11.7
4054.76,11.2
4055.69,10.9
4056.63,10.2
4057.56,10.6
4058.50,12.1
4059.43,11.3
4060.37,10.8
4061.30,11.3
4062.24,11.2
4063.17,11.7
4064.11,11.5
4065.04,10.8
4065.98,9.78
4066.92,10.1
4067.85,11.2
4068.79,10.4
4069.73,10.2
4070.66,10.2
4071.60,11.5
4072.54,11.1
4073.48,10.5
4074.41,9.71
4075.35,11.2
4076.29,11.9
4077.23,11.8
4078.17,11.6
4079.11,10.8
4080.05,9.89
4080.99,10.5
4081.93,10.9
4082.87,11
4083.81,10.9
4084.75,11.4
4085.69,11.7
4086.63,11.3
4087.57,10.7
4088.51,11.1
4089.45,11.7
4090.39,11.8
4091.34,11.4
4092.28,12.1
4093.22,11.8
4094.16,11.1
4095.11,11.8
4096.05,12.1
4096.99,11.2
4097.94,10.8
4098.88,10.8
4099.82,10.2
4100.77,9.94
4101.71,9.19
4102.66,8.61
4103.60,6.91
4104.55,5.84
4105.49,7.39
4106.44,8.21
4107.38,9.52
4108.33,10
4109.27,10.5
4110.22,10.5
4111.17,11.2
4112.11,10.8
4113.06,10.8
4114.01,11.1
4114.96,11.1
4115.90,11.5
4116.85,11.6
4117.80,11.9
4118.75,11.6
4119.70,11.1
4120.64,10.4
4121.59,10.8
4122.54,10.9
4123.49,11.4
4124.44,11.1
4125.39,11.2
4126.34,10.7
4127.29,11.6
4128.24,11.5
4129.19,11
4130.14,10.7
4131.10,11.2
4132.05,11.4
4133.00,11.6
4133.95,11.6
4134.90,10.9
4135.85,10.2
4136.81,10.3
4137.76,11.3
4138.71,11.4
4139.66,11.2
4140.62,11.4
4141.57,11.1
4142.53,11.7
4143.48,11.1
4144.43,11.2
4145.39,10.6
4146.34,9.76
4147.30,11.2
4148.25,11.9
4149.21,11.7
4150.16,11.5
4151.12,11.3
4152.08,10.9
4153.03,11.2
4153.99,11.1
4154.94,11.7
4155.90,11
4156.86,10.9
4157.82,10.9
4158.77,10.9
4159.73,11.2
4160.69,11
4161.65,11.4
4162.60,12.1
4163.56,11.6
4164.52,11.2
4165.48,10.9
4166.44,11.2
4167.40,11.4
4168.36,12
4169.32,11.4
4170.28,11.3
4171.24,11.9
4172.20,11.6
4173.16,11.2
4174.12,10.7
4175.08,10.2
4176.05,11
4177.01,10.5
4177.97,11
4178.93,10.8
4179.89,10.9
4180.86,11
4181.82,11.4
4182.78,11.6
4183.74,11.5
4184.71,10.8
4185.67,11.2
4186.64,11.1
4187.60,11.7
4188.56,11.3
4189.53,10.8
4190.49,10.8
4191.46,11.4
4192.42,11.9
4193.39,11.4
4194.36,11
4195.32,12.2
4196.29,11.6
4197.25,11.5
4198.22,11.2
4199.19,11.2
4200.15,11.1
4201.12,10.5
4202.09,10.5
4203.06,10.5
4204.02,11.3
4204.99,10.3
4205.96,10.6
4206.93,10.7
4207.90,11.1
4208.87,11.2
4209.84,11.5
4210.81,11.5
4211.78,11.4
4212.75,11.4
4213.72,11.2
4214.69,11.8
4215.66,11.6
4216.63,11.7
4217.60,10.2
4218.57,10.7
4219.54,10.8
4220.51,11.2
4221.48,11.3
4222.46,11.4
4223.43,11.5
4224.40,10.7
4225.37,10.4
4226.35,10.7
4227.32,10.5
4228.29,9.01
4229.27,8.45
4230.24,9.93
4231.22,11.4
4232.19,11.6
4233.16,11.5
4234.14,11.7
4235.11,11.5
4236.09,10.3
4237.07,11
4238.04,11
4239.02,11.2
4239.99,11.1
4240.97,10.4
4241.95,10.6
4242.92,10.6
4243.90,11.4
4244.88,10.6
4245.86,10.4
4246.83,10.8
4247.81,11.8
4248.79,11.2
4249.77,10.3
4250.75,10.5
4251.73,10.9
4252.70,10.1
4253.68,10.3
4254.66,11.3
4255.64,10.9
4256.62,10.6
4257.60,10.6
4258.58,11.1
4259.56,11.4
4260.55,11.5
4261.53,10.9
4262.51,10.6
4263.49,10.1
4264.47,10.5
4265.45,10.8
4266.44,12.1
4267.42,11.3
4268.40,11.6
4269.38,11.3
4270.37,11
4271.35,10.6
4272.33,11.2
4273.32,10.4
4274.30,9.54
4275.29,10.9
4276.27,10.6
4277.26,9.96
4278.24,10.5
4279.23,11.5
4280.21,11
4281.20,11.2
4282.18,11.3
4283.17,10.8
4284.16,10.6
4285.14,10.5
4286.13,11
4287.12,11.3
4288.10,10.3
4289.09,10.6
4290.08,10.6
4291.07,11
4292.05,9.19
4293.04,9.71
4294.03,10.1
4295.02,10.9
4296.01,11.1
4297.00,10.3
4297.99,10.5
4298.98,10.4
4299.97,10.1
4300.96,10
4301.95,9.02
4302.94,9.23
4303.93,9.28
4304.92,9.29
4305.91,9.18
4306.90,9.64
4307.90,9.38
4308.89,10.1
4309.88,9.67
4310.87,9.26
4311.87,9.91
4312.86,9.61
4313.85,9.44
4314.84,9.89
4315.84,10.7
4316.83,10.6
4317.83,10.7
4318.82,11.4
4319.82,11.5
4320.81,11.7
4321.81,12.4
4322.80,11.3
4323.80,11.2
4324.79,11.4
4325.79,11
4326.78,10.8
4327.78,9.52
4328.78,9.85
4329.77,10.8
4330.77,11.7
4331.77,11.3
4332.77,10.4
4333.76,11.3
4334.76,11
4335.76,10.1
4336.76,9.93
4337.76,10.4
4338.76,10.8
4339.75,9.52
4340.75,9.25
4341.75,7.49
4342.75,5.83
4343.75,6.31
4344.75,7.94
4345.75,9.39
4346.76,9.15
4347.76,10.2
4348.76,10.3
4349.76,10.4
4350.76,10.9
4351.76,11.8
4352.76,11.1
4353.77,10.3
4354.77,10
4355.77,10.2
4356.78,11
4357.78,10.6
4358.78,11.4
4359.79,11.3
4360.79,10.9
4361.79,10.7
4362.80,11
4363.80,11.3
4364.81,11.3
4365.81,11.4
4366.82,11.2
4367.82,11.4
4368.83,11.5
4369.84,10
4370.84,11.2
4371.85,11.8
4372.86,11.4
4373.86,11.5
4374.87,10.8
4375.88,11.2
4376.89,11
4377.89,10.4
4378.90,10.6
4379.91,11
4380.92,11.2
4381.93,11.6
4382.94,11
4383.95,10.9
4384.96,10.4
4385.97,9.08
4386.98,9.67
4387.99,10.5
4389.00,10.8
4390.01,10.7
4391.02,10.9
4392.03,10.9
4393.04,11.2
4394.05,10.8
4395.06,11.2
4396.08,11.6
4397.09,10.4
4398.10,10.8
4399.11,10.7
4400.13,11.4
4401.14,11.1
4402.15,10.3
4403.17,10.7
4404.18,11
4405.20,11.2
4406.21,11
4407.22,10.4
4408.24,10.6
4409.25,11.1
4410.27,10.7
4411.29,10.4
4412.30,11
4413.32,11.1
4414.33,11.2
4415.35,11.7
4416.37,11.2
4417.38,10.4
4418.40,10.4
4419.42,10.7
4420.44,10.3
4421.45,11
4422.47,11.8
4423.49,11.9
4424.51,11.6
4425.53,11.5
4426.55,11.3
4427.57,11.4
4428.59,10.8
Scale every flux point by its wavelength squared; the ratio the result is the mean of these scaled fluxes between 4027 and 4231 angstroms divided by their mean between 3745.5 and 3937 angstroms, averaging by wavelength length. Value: 1.35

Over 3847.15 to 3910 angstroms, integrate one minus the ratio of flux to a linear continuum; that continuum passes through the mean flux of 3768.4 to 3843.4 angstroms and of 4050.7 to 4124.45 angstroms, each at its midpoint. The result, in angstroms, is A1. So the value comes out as -2.3 angstroms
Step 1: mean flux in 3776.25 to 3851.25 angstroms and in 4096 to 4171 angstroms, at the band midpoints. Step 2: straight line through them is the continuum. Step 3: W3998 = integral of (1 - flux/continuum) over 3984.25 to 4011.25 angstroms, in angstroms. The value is -2.3 angstroms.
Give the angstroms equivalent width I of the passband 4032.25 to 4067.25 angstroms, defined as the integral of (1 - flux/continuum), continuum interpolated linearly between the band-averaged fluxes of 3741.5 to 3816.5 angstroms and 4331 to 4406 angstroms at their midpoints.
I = -3.8 angstroms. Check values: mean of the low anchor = 9.36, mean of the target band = 11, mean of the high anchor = 10.6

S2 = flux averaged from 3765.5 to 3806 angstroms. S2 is 9.44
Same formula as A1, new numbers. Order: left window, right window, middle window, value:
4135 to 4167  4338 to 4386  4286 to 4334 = 1.05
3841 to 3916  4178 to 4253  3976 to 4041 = -4.24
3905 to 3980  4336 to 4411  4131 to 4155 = -4.47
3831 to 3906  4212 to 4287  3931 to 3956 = 5.99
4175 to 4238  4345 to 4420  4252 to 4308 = 2.03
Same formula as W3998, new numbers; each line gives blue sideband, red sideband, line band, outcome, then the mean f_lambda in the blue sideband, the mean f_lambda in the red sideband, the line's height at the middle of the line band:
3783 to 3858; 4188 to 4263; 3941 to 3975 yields 5.54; 9.53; 11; 10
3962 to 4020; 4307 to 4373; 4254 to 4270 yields -1.17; 9.79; 10.4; 10.3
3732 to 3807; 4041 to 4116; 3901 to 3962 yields 5.33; 8.96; 10.7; 9.88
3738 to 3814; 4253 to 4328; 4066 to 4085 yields -1.53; 9.22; 10.6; 10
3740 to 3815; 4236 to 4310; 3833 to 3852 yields 2.02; 9.32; 10.6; 9.48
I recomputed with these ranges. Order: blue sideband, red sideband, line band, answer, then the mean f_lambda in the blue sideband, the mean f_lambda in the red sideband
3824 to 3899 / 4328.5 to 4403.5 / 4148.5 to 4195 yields -4.9 angstroms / 9.51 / 10.6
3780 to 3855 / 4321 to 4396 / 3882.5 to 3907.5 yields 0.8 angstroms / 9.52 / 10.6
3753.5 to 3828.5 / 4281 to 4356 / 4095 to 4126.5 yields -1.1 angstroms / 9.68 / 10.2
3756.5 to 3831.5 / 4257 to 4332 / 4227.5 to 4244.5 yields -0.5 angstroms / 9.65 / 10.6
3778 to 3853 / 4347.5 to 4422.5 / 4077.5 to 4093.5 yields -1.7 angstroms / 9.48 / 10.9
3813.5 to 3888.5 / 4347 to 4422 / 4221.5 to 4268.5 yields -1.2 angstroms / 9.71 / 10.9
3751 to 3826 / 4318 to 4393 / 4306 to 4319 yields 0.7 angstroms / 9.57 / 10.6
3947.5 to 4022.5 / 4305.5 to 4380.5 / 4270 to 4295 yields -0.6 angstroms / 9.92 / 10.5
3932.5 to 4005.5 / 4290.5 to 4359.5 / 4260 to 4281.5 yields -2.0 angstroms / 8.81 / 10.2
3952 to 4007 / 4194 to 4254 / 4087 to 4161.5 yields -3.6 angstroms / 9.5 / 10.9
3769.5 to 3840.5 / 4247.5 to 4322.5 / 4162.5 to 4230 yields -4.9 angstroms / 9.33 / 10.6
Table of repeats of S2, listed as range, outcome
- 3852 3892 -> 10.1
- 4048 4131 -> 10.8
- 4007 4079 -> 11.1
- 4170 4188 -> 11.1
